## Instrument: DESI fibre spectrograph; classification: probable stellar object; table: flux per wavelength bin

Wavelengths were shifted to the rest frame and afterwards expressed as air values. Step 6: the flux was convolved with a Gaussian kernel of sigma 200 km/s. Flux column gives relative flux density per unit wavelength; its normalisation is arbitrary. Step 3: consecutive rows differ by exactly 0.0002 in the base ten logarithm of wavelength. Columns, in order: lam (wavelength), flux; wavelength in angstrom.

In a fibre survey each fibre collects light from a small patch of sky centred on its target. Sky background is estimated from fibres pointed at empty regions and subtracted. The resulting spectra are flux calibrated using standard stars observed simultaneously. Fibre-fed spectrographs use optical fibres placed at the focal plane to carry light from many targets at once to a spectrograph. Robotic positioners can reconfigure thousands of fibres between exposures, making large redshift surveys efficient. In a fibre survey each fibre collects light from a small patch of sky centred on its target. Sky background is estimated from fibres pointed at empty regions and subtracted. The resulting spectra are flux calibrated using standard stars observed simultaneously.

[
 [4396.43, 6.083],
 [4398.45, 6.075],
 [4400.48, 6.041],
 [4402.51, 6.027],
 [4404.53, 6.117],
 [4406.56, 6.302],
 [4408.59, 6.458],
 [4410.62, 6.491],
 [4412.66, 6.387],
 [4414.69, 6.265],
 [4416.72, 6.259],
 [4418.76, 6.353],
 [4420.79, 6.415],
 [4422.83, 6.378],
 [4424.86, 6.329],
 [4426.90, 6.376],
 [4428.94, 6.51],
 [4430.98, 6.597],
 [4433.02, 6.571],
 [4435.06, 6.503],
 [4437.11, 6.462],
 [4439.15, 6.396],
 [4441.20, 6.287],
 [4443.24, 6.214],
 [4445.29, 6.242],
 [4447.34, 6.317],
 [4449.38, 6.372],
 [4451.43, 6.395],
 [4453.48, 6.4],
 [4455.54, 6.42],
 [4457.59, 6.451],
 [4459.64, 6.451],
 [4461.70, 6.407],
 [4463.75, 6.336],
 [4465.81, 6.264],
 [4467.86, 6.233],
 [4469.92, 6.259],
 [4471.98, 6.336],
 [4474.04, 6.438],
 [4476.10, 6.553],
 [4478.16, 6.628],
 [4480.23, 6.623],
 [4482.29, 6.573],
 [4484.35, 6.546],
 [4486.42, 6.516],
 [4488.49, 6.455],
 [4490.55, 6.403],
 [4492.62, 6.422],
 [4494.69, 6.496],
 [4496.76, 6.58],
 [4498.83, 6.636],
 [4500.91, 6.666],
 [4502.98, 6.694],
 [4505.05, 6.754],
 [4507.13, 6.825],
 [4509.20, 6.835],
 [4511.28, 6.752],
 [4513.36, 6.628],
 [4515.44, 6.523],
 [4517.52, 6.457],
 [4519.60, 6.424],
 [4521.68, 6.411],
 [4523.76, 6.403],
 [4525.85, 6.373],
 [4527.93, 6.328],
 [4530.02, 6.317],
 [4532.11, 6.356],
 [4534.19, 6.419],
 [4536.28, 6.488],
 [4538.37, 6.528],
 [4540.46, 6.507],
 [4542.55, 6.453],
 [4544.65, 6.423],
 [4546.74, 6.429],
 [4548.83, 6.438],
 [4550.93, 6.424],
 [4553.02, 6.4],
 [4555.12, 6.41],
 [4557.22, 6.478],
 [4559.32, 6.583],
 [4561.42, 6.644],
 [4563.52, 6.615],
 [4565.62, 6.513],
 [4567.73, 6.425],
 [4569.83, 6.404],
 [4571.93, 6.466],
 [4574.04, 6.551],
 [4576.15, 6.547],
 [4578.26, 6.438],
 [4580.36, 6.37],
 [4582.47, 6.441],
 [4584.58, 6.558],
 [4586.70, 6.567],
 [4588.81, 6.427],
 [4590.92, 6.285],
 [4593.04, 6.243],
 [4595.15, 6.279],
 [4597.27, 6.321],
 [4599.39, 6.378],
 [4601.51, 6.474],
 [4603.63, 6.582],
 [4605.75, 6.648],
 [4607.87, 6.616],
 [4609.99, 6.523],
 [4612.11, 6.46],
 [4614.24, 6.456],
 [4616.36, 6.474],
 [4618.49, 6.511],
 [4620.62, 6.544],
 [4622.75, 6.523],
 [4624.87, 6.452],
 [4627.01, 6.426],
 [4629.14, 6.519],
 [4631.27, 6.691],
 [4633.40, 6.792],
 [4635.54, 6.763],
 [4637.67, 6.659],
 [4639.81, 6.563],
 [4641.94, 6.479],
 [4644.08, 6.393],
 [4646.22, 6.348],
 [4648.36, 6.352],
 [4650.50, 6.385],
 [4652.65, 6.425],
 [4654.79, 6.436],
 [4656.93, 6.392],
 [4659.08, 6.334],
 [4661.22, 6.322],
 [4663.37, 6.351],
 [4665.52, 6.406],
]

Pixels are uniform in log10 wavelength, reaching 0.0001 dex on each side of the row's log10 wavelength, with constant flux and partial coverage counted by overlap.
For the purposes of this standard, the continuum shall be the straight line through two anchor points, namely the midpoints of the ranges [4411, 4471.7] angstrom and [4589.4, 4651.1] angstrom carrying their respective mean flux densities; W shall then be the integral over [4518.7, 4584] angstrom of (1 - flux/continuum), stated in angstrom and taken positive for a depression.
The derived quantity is -0.1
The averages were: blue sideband 6.37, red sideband 6.49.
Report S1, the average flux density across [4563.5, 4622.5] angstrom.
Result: 6.47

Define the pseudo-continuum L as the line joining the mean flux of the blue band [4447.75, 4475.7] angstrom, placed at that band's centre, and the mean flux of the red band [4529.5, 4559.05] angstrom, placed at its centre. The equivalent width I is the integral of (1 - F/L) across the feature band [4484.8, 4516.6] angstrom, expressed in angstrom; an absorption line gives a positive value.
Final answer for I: -1.0 angstrom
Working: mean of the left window 6.37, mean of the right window 6.44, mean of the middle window 6.61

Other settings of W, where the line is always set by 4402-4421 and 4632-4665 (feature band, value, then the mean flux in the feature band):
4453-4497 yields -0.6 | 6.44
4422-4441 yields -0.4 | 6.45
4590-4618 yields 0.0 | 6.44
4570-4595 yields -0.1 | 6.44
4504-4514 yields -0.6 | 6.76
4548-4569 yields -0.3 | 6.49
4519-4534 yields 0.0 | 6.38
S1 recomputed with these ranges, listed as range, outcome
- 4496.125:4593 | 6.5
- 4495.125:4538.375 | 6.54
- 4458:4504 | 6.48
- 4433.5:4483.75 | 6.4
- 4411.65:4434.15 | 6.41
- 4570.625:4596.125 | 6.43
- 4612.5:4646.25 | 6.54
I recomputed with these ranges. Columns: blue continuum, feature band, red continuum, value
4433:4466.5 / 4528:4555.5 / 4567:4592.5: 0.0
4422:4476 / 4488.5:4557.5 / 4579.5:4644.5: -0.7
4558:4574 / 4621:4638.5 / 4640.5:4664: -0.5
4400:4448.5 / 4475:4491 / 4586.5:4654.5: -0.4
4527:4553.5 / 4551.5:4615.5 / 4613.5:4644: 0.2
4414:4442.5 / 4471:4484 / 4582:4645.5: -0.2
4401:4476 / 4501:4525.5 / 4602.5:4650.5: -0.7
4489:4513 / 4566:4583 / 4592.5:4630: 0.2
